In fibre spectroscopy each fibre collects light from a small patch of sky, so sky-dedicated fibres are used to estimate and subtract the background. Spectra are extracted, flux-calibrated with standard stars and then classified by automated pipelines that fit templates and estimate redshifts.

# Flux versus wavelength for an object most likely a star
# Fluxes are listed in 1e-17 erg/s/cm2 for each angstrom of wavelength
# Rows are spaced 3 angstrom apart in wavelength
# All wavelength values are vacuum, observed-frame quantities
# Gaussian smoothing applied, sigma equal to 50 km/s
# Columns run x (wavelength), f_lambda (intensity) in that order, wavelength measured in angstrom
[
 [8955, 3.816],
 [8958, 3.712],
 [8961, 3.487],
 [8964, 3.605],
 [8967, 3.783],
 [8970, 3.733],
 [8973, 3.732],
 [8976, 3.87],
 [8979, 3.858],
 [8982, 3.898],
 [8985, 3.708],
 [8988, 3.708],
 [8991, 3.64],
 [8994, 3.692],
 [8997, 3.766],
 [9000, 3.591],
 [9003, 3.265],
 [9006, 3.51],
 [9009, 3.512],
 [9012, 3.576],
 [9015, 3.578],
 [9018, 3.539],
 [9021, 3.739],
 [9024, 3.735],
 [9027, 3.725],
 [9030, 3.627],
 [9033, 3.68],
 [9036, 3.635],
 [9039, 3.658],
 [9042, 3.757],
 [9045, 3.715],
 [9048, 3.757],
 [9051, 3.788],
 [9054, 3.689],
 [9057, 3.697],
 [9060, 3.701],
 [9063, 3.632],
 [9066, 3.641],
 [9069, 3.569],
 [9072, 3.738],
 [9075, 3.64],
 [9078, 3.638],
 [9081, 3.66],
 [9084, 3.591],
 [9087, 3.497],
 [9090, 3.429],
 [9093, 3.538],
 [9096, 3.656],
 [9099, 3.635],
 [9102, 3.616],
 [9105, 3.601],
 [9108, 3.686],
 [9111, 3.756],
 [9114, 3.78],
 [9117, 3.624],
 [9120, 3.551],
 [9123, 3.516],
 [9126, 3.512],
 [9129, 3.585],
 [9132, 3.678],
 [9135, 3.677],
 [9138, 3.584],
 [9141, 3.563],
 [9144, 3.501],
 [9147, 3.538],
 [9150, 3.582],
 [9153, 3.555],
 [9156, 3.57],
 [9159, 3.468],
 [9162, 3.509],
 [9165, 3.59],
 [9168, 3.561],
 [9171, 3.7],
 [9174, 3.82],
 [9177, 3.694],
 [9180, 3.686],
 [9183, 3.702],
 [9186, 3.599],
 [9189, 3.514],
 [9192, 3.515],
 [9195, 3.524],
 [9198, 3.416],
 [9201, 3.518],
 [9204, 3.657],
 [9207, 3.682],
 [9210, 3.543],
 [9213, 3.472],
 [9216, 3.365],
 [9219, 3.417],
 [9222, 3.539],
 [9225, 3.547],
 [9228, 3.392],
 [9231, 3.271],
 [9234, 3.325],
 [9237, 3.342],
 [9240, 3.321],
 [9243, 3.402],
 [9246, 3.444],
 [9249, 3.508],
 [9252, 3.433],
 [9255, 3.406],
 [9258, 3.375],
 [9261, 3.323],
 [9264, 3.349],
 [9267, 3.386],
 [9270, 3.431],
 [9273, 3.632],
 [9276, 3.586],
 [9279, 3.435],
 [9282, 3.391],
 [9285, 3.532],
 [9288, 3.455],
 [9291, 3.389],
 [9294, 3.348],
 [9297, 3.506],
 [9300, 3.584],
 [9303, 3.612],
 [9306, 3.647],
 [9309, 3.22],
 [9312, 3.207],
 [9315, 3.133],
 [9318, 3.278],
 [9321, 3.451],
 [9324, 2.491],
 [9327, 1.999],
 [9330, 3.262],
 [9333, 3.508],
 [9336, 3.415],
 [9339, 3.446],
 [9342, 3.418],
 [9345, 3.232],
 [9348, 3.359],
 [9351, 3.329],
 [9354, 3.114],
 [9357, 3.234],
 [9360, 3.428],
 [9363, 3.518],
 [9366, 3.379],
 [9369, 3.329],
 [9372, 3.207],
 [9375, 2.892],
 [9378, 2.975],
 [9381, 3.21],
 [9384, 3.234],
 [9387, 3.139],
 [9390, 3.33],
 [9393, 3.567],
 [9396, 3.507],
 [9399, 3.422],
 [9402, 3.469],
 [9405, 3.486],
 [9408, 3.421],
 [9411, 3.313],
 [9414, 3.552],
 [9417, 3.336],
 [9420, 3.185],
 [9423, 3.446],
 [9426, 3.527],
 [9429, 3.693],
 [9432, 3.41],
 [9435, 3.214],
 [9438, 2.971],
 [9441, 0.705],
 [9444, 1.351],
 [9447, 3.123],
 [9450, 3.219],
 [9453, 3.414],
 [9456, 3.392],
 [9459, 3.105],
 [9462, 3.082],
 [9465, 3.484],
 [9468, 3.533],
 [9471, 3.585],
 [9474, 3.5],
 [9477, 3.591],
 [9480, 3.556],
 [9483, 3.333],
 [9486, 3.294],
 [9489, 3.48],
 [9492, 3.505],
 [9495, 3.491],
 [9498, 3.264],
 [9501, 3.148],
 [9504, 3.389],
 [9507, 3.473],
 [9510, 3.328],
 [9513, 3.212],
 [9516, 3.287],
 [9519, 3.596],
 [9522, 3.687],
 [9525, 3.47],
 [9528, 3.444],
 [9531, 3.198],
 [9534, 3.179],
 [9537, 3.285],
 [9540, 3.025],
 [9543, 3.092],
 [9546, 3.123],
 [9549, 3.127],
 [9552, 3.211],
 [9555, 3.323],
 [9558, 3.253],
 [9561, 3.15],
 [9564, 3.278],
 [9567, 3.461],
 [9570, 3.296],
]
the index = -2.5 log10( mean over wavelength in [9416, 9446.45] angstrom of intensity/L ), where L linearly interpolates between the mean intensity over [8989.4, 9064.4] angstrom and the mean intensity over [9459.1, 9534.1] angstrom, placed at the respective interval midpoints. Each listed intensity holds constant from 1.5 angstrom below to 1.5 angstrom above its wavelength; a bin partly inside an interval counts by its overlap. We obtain 0.19 mag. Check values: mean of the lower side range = 3.65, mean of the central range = 2.88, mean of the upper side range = 3.4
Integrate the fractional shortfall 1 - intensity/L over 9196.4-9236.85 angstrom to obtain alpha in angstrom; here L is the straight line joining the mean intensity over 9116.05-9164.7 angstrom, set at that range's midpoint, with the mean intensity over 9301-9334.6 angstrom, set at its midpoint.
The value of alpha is -0.9 angstrom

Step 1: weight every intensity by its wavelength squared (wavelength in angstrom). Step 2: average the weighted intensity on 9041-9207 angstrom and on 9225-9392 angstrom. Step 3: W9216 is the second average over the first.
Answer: 1.0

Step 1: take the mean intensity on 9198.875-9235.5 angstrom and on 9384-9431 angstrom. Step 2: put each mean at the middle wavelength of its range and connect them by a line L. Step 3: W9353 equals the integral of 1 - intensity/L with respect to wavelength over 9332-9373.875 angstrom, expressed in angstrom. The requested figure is 1.1 angstrom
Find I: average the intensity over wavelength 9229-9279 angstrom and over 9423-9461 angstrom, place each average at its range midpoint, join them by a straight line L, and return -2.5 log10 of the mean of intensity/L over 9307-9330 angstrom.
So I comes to 0.087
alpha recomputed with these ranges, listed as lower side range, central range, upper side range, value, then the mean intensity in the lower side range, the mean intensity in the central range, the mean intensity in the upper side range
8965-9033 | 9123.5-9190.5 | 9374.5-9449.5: -2.5 angstrom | 3.67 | 3.6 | 3.14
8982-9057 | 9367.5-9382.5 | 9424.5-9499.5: 0.7 angstrom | 3.66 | 3.12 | 3.19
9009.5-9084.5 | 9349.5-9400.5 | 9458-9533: 2.8 angstrom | 3.67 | 3.28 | 3.4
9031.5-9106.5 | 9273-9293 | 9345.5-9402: -0.5 angstrom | 3.65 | 3.47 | 3.29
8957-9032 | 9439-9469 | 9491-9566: 4.6 angstrom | 3.66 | 2.83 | 3.3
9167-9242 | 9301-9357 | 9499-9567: 3.3 angstrom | 3.52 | 3.23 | 3.29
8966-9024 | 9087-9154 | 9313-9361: -2.0 angstrom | 3.67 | 3.6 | 3.19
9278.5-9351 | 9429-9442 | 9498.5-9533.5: 2.2 angstrom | 3.3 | 2.78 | 3.38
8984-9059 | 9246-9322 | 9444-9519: 1.0 angstrom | 3.65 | 3.42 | 3.33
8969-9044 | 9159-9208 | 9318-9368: -2.3 angstrom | 3.67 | 3.6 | 3.23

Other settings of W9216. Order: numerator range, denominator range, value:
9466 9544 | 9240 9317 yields 1.04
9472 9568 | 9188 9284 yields 1.03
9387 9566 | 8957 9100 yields 0.99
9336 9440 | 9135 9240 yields 0.98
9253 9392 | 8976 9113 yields 0.96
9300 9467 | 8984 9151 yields 0.95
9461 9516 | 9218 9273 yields 1.05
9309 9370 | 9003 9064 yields 0.94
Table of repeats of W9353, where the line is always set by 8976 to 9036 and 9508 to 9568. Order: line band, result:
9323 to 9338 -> 2.02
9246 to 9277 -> 0.33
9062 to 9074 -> -0.11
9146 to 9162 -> 0.06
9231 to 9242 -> 0.54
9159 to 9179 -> -0.52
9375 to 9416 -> 0.56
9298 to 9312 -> -0.14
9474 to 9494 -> -0.84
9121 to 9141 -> -0.11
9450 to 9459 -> 0.06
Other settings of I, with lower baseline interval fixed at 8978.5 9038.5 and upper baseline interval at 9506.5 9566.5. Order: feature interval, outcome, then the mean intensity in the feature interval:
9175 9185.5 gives -0.049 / 3.69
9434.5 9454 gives 0.310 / 2.52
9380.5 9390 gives 0.058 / 3.21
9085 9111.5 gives -0.003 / 3.6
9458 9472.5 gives -0.010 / 3.37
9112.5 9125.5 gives -0.012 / 3.61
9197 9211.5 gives -0.017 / 3.57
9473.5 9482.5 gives -0.065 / 3.53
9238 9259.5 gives 0.022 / 3.41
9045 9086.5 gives -0.019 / 3.67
